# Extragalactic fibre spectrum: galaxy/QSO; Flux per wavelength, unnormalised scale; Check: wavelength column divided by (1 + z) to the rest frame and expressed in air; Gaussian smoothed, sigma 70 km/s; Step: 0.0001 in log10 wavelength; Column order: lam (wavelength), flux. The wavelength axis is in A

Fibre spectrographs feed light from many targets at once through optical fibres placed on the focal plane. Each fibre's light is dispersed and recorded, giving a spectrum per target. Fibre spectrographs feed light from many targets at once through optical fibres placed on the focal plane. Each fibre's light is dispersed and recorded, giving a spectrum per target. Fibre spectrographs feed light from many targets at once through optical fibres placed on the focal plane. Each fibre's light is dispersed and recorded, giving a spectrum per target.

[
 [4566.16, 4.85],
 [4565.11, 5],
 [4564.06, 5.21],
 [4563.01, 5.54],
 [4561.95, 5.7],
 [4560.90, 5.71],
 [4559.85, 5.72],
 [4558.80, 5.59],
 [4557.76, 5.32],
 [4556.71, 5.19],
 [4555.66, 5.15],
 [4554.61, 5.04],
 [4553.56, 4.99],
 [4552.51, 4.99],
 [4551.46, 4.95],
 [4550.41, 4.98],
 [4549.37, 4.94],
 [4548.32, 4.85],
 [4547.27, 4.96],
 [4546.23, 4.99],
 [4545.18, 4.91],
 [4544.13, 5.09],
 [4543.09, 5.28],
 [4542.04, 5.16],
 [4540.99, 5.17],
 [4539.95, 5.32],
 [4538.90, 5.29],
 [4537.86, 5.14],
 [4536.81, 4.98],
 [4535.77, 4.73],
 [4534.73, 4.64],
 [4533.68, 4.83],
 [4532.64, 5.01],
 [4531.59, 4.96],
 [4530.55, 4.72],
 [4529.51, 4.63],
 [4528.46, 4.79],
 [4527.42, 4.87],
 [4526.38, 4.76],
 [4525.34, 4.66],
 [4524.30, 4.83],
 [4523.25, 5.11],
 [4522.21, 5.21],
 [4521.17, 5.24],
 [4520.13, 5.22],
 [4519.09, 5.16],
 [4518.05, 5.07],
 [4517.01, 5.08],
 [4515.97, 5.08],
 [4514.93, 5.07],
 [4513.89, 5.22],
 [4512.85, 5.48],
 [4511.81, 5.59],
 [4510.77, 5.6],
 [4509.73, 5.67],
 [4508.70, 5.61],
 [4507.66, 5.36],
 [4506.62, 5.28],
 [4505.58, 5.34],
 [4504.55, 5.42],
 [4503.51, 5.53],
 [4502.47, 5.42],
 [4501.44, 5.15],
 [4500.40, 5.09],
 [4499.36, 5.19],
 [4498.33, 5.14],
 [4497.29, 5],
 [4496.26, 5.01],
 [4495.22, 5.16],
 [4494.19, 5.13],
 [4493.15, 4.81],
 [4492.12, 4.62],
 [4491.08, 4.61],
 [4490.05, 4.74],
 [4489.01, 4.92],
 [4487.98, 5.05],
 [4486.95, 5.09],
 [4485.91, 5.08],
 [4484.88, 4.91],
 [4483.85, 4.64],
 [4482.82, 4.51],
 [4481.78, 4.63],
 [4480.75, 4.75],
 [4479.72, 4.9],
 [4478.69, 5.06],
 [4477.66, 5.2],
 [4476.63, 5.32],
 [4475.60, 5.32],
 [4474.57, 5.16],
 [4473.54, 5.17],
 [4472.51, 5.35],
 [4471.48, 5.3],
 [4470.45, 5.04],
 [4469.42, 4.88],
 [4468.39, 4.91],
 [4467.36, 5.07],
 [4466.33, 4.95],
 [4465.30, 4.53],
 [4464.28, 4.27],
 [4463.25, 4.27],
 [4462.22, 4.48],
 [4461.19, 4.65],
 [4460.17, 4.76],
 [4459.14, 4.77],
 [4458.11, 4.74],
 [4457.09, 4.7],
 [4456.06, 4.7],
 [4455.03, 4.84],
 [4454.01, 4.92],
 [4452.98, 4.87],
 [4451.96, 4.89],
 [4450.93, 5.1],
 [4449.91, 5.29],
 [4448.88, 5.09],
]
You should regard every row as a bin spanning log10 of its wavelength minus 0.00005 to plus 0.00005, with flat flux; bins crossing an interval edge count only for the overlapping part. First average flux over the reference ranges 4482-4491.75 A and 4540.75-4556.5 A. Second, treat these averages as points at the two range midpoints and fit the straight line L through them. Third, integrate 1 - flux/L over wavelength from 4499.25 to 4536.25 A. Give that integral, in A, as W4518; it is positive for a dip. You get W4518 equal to -1.52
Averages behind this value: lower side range 4.83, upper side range 5.03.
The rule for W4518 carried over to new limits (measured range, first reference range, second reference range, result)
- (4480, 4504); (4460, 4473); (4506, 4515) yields 1.00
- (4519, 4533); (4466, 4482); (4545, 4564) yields 0.60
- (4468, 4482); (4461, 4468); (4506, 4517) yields -0.90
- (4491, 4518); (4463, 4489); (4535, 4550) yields -1.27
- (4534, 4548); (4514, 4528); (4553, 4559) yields 0.22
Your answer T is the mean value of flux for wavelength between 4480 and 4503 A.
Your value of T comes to 4.94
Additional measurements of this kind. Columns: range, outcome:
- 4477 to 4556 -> 5.05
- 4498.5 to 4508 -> 5.3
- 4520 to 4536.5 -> 4.88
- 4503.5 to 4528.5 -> 5.21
